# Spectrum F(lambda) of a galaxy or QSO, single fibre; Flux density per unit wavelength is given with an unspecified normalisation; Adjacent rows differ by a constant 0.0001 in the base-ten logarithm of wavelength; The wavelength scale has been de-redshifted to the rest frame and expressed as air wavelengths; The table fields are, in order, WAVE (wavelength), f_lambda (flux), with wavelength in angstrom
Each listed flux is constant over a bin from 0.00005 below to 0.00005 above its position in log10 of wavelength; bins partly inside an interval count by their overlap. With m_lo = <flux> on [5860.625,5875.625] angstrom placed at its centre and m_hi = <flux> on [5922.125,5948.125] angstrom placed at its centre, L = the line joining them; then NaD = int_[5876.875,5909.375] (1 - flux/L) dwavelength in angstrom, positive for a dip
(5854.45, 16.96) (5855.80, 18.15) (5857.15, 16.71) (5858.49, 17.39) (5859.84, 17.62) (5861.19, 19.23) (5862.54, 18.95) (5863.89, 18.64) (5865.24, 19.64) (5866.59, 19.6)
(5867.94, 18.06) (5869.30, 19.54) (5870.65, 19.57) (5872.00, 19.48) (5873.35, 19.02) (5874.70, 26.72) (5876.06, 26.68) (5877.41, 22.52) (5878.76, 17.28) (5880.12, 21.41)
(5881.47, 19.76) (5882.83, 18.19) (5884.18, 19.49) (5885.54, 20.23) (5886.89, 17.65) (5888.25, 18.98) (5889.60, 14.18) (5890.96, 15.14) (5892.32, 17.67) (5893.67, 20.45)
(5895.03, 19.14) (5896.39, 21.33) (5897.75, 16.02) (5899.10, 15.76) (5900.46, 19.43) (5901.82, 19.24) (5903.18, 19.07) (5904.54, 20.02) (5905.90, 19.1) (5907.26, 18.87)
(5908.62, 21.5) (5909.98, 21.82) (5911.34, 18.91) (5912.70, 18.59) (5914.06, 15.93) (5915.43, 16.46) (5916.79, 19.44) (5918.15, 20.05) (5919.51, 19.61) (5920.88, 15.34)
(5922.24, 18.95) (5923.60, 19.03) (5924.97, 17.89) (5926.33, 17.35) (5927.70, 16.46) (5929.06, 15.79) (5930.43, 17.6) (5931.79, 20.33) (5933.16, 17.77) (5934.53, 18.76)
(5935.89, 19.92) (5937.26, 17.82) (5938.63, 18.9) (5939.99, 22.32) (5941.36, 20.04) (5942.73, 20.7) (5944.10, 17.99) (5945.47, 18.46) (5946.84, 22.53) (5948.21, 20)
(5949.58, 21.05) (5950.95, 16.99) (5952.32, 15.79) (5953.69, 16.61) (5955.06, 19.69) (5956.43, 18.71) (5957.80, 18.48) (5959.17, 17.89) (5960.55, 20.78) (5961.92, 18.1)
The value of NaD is 1.2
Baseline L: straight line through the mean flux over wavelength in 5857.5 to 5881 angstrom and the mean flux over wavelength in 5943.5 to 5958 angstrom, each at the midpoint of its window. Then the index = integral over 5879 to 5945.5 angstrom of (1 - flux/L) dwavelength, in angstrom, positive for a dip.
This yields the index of 2.40 angstrom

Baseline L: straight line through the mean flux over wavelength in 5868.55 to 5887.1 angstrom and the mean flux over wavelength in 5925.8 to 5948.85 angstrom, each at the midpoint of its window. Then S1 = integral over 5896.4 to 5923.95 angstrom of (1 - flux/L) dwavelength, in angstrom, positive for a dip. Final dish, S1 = 1.4 angstrom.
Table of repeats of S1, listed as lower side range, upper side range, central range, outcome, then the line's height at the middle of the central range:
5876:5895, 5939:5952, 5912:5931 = 1.7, 19.5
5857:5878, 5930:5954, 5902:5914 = 0.0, 19.6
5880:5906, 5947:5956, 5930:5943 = -0.6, 18.6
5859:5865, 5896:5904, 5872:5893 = -1.3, 18.5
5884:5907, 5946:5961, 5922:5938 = 0.5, 18.7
